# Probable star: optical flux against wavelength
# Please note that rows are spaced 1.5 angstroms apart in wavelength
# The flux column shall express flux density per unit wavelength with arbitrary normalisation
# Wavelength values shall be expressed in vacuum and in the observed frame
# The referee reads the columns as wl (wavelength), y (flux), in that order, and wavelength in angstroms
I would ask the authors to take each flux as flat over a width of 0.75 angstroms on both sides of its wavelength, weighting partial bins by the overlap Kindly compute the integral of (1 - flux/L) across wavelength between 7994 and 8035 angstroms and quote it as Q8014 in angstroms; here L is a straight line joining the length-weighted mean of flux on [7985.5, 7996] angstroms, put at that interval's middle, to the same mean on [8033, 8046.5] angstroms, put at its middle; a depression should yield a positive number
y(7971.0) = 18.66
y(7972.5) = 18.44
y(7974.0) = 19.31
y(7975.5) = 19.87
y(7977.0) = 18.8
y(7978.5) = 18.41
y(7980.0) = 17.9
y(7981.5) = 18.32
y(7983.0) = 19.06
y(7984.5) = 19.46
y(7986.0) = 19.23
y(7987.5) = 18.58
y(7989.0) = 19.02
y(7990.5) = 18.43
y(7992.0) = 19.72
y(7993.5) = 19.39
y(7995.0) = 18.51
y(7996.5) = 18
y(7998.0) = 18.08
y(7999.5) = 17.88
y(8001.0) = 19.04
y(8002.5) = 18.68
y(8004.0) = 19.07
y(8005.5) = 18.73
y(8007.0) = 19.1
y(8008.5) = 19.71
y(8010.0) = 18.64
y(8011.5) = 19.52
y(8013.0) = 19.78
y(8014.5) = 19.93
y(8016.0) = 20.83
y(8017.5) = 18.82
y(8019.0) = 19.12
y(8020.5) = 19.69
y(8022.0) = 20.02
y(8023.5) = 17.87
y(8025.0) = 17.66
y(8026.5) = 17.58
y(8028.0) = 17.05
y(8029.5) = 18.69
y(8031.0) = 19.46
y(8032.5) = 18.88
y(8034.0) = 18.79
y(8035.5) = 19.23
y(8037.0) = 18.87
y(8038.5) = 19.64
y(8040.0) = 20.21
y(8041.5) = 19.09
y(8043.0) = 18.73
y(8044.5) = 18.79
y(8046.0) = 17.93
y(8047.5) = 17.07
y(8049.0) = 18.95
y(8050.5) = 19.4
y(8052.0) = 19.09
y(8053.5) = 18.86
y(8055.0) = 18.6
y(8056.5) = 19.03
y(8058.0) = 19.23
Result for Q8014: 0.3 angstroms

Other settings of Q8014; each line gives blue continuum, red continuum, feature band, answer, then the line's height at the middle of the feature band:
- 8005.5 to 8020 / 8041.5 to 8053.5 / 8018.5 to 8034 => 0.43 angstroms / 19.1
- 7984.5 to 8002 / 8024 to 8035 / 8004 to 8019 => -0.72 angstroms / 18.5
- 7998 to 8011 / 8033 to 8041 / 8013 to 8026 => -0.13 angstroms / 19.1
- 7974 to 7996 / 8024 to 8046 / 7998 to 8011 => 0.01 angstroms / 18.8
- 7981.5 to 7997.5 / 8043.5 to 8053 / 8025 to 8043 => -0.17 angstroms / 18.6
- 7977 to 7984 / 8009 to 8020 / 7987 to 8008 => 0.30 angstroms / 19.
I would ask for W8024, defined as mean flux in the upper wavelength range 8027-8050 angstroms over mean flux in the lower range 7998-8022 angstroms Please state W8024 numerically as 0.98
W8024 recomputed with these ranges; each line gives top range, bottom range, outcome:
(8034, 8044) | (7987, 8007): 1.03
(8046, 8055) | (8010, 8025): 0.96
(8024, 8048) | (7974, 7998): 0.99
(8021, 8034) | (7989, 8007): 0.99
